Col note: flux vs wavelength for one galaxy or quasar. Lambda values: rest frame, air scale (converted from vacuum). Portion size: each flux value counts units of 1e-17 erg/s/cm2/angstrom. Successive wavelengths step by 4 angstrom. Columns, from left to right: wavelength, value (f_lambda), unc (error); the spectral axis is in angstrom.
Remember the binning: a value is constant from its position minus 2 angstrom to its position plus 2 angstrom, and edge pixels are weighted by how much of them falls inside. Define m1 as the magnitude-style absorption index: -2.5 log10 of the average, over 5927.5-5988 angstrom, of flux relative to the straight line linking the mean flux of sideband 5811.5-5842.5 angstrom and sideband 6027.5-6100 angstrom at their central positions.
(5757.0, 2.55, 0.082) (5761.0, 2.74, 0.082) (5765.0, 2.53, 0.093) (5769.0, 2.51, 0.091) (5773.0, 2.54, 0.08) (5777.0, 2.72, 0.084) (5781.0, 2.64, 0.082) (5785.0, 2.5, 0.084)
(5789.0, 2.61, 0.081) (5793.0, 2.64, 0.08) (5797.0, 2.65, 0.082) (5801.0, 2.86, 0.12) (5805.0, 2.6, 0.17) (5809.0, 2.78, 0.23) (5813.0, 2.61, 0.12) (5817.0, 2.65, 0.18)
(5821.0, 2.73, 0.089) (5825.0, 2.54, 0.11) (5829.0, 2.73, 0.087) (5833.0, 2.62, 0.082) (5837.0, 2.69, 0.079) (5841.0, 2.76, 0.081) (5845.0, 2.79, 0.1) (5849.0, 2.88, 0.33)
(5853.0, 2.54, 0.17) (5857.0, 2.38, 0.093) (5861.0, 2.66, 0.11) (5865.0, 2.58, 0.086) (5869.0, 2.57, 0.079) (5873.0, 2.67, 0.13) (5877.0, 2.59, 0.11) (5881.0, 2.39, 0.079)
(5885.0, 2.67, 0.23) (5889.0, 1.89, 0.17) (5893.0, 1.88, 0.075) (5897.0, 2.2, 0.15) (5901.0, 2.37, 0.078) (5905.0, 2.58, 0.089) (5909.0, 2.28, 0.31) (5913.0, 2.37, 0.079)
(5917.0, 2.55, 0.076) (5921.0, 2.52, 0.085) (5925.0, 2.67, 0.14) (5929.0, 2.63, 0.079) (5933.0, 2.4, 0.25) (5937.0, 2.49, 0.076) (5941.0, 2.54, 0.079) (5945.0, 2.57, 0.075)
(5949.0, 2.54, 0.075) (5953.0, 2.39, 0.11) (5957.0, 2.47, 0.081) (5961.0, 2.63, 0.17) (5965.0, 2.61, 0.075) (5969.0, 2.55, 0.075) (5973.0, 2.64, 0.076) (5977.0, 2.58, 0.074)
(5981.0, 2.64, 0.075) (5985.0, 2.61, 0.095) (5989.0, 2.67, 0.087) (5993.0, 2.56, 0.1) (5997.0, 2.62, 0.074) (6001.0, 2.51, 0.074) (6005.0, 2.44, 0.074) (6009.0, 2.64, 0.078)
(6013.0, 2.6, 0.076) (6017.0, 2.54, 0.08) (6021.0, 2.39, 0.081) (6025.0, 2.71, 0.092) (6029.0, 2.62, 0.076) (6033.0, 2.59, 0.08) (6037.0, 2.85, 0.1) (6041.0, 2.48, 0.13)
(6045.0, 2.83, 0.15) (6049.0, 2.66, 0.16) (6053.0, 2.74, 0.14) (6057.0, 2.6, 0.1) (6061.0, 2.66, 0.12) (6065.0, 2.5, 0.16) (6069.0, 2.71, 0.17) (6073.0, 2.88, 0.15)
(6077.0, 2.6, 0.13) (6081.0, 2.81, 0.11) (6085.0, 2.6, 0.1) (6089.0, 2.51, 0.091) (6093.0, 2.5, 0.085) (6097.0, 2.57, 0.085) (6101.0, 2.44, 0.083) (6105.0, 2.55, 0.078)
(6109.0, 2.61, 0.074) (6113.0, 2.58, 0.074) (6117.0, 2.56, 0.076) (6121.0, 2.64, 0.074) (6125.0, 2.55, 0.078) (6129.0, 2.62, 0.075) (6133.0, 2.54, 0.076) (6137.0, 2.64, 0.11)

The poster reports 0.042 mag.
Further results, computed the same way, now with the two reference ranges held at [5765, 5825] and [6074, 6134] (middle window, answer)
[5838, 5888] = 0.01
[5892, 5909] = 0.15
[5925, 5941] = 0.04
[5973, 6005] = 0.01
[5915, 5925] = 0.02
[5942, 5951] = 0.02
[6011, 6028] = 0.01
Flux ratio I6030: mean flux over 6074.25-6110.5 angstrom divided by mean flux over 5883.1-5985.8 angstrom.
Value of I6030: 1.05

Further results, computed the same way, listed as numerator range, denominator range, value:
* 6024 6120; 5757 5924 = 1.03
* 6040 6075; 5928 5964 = 1.06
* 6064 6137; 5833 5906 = 1.04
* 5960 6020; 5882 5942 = 1.08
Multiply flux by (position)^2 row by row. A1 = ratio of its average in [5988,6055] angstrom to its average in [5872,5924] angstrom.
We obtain 1.1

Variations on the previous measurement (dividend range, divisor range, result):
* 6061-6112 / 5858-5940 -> 1.13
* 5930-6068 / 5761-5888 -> 1.04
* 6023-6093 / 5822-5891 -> 1.10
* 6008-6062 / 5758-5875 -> 1.07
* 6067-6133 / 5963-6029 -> 1.04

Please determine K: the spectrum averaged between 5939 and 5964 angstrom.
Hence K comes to 2.53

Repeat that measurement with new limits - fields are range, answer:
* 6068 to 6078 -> 2.75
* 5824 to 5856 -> 2.69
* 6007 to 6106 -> 2.62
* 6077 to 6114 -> 2.58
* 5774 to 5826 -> 2.66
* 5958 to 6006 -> 2.59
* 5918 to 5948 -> 2.55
